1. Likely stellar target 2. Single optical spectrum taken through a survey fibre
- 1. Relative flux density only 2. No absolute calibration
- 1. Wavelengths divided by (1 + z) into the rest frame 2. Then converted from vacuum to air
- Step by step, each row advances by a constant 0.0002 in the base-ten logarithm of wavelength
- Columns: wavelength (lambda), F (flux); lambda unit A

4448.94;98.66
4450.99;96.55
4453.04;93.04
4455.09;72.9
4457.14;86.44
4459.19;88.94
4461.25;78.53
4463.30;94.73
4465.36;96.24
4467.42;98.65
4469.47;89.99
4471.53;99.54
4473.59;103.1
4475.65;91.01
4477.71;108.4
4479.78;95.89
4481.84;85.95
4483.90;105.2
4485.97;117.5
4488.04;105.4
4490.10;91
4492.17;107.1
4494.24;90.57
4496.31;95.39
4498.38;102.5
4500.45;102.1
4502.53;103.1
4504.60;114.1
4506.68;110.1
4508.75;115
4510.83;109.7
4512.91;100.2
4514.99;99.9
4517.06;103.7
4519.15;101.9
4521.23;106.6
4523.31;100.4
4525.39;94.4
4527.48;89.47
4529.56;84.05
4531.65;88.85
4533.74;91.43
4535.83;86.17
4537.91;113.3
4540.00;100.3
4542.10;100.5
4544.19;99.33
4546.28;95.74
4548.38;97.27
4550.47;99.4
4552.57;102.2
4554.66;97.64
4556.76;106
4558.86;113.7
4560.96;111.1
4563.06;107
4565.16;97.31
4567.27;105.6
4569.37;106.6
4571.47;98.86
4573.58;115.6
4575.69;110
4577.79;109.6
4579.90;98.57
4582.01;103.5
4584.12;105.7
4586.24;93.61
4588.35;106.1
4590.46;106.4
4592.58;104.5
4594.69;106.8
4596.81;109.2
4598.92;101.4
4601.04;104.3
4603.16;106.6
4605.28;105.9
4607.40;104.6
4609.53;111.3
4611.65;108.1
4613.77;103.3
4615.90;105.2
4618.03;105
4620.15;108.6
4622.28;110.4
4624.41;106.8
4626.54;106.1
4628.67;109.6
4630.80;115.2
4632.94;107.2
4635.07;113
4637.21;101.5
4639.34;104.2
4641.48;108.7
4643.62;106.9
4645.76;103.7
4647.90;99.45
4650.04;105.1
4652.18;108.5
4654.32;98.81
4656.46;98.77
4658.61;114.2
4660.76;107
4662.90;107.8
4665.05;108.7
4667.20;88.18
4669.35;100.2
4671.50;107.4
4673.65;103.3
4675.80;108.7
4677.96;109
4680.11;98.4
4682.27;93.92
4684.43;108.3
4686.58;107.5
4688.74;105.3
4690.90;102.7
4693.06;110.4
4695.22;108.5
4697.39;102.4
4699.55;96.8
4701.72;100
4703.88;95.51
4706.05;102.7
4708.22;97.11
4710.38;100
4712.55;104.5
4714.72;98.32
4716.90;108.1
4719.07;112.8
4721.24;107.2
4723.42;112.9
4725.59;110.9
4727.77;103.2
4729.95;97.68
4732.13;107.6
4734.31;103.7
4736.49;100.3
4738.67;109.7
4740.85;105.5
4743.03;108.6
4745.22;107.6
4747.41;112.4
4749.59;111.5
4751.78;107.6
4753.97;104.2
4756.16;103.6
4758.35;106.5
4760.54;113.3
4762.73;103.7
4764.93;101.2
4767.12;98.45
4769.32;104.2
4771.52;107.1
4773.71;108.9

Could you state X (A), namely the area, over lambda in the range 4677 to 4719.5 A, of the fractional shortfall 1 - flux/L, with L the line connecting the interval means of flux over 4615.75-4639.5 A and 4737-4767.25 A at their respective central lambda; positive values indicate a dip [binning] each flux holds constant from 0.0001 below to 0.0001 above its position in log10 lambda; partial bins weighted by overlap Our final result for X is 1.7 A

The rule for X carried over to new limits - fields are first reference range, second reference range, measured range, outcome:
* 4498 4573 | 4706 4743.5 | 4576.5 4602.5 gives -0.4 A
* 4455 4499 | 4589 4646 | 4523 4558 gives 1.4 A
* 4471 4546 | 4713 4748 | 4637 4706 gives 0.7 A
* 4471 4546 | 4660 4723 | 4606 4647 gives -2.0 A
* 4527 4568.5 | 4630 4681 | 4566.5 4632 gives -2.6 A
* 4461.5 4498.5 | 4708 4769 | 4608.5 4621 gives -0.6 A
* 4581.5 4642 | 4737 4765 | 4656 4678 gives 0.4 A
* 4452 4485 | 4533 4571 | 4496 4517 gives -1.8 A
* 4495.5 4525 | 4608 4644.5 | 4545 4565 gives 0.5 A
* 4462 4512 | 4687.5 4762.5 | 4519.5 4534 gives 1.1 A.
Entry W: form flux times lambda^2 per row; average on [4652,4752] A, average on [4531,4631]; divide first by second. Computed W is 1.1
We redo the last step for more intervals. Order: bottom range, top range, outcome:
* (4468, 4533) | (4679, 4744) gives 1.14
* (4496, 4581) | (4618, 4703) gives 1.09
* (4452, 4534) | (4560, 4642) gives 1.14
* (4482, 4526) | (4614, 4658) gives 1.09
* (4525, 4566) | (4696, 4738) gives 1.13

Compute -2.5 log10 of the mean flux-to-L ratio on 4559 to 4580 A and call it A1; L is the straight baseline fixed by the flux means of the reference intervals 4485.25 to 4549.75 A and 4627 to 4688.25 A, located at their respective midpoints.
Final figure -0.05 mag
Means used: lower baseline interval 100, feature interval 107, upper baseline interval 105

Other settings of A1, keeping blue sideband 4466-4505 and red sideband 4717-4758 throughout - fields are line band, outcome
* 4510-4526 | -0.01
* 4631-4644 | -0.03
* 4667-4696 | 0.01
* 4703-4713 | 0.07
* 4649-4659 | 0.00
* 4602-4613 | -0.04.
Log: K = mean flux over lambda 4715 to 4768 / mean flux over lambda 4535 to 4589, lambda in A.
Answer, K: 1.0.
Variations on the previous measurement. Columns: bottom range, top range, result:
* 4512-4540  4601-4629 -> 1.10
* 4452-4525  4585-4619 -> 1.06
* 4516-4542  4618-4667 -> 1.10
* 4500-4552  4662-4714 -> 1.03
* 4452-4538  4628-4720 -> 1.07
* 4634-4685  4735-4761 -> 1.03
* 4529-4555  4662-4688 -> 1.07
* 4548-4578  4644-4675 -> 0.99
